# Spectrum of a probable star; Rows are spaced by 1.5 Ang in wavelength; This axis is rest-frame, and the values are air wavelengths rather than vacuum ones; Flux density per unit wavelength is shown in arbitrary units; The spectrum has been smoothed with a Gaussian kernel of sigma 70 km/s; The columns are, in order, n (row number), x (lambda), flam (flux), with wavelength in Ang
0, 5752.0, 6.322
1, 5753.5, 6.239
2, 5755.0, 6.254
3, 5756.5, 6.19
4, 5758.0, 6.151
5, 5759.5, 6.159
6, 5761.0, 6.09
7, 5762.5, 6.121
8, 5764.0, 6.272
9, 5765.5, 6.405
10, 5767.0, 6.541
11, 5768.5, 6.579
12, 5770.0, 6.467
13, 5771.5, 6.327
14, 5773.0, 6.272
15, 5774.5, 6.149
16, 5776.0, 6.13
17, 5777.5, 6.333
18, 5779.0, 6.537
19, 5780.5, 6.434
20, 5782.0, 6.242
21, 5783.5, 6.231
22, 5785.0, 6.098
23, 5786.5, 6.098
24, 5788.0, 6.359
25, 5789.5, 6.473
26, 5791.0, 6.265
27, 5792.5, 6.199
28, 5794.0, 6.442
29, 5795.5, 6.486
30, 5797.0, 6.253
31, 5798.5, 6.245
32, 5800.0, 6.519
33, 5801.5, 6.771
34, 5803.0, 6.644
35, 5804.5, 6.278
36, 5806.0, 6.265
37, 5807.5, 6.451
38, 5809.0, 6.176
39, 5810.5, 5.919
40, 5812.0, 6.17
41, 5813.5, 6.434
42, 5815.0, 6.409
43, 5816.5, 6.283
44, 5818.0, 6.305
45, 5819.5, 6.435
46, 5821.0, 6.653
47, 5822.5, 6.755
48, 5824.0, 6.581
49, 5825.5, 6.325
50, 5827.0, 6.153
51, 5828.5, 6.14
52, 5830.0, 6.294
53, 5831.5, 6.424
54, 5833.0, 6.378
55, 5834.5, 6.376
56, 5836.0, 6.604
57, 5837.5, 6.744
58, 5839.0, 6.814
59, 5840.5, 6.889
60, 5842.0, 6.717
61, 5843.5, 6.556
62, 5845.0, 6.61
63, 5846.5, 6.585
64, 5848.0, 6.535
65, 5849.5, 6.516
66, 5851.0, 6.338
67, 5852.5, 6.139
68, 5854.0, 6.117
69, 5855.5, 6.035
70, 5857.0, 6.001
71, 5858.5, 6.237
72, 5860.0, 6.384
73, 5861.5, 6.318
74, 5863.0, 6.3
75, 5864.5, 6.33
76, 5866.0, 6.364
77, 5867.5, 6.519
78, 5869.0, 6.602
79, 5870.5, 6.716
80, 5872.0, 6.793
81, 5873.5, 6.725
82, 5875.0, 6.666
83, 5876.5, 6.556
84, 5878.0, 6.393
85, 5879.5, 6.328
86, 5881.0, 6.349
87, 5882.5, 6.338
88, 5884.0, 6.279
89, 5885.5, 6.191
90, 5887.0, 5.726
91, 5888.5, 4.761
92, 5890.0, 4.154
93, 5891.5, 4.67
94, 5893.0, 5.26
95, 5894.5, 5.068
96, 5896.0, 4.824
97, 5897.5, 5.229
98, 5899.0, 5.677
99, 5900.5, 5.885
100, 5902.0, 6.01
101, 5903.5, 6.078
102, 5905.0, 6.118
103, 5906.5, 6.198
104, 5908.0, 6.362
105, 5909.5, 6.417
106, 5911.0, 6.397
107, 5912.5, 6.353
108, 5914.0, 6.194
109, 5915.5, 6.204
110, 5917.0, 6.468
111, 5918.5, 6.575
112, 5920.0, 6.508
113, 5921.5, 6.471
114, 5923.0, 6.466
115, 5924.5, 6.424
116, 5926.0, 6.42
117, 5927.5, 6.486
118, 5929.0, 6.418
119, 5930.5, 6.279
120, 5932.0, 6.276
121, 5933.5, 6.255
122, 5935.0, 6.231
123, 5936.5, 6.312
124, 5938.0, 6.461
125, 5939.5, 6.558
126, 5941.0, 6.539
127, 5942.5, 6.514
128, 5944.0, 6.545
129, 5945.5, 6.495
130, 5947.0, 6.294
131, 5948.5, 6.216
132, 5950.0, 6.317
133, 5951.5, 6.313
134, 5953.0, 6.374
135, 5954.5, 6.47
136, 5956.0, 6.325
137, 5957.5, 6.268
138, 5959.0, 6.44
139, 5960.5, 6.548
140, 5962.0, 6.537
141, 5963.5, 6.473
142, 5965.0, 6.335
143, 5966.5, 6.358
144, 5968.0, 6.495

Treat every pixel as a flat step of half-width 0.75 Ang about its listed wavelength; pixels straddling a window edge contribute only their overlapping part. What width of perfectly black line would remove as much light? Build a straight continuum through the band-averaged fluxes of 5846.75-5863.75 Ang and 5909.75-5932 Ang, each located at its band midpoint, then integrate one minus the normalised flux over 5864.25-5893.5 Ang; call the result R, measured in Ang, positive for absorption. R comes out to 1.06 Ang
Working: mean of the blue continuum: 6.27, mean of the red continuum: 6.4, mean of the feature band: 6.09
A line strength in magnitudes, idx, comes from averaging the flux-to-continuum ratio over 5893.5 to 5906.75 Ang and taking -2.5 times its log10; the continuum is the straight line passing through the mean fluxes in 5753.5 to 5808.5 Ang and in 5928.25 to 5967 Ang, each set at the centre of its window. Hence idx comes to 0.13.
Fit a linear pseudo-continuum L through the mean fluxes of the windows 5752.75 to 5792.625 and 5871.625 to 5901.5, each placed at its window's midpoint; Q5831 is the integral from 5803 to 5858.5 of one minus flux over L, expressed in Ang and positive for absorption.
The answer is -3.4 Ang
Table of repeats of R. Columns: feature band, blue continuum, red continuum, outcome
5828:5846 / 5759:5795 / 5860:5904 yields -1.3 Ang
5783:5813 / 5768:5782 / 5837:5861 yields 0.3 Ang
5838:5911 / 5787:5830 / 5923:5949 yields 2.7 Ang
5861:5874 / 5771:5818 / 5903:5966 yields -0.3 Ang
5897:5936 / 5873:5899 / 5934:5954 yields -1.1 Ang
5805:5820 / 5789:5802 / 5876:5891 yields 0.0 Ang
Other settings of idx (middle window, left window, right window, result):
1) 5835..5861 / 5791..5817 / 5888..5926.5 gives -0.05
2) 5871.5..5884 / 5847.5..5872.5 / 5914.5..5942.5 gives -0.02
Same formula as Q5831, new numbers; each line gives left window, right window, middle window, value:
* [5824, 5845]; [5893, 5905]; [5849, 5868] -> -0.4 Ang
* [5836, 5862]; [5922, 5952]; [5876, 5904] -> 3.3 Ang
